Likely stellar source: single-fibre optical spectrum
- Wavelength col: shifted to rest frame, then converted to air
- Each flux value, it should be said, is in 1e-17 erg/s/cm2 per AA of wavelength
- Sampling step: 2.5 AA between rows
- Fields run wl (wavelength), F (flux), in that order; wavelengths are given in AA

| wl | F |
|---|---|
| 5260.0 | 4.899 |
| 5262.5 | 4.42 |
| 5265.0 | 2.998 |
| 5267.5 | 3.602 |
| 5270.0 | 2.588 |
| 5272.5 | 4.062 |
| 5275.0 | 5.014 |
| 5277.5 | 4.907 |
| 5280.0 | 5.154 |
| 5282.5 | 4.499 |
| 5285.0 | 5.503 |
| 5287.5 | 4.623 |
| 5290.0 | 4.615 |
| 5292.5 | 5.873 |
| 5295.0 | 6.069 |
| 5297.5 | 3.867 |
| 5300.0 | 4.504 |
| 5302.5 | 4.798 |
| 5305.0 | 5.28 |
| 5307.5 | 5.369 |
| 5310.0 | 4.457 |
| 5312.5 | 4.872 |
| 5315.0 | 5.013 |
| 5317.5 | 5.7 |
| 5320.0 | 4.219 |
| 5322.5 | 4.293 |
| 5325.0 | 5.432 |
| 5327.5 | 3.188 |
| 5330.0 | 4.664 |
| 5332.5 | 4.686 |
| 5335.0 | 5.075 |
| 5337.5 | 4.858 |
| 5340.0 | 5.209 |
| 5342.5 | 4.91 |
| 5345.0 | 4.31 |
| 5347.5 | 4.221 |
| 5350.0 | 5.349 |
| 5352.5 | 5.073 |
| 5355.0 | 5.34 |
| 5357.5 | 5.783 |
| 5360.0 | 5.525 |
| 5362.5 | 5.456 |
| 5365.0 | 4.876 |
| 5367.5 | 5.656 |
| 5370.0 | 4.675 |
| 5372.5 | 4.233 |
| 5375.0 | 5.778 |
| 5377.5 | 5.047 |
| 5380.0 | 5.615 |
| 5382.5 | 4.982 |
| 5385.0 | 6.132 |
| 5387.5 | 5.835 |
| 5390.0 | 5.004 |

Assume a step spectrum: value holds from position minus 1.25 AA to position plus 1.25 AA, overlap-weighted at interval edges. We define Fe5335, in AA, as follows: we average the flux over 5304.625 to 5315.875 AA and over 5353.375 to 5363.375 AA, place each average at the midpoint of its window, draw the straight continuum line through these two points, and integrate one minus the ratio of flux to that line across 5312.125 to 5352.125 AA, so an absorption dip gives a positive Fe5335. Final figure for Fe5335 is 3.54 AA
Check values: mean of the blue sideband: 4.98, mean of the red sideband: 5.51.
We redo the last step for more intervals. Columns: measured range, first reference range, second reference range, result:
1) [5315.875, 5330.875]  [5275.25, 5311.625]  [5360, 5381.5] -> 1.36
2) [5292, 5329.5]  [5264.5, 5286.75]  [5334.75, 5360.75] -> -1.43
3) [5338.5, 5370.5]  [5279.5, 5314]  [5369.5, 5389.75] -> 0.49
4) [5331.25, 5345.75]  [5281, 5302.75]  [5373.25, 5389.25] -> 1.03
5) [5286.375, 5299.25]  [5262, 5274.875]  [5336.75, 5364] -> -2.99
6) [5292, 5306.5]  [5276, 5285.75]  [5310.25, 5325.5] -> -0.29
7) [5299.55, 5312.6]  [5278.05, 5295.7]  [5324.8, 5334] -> -0.25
